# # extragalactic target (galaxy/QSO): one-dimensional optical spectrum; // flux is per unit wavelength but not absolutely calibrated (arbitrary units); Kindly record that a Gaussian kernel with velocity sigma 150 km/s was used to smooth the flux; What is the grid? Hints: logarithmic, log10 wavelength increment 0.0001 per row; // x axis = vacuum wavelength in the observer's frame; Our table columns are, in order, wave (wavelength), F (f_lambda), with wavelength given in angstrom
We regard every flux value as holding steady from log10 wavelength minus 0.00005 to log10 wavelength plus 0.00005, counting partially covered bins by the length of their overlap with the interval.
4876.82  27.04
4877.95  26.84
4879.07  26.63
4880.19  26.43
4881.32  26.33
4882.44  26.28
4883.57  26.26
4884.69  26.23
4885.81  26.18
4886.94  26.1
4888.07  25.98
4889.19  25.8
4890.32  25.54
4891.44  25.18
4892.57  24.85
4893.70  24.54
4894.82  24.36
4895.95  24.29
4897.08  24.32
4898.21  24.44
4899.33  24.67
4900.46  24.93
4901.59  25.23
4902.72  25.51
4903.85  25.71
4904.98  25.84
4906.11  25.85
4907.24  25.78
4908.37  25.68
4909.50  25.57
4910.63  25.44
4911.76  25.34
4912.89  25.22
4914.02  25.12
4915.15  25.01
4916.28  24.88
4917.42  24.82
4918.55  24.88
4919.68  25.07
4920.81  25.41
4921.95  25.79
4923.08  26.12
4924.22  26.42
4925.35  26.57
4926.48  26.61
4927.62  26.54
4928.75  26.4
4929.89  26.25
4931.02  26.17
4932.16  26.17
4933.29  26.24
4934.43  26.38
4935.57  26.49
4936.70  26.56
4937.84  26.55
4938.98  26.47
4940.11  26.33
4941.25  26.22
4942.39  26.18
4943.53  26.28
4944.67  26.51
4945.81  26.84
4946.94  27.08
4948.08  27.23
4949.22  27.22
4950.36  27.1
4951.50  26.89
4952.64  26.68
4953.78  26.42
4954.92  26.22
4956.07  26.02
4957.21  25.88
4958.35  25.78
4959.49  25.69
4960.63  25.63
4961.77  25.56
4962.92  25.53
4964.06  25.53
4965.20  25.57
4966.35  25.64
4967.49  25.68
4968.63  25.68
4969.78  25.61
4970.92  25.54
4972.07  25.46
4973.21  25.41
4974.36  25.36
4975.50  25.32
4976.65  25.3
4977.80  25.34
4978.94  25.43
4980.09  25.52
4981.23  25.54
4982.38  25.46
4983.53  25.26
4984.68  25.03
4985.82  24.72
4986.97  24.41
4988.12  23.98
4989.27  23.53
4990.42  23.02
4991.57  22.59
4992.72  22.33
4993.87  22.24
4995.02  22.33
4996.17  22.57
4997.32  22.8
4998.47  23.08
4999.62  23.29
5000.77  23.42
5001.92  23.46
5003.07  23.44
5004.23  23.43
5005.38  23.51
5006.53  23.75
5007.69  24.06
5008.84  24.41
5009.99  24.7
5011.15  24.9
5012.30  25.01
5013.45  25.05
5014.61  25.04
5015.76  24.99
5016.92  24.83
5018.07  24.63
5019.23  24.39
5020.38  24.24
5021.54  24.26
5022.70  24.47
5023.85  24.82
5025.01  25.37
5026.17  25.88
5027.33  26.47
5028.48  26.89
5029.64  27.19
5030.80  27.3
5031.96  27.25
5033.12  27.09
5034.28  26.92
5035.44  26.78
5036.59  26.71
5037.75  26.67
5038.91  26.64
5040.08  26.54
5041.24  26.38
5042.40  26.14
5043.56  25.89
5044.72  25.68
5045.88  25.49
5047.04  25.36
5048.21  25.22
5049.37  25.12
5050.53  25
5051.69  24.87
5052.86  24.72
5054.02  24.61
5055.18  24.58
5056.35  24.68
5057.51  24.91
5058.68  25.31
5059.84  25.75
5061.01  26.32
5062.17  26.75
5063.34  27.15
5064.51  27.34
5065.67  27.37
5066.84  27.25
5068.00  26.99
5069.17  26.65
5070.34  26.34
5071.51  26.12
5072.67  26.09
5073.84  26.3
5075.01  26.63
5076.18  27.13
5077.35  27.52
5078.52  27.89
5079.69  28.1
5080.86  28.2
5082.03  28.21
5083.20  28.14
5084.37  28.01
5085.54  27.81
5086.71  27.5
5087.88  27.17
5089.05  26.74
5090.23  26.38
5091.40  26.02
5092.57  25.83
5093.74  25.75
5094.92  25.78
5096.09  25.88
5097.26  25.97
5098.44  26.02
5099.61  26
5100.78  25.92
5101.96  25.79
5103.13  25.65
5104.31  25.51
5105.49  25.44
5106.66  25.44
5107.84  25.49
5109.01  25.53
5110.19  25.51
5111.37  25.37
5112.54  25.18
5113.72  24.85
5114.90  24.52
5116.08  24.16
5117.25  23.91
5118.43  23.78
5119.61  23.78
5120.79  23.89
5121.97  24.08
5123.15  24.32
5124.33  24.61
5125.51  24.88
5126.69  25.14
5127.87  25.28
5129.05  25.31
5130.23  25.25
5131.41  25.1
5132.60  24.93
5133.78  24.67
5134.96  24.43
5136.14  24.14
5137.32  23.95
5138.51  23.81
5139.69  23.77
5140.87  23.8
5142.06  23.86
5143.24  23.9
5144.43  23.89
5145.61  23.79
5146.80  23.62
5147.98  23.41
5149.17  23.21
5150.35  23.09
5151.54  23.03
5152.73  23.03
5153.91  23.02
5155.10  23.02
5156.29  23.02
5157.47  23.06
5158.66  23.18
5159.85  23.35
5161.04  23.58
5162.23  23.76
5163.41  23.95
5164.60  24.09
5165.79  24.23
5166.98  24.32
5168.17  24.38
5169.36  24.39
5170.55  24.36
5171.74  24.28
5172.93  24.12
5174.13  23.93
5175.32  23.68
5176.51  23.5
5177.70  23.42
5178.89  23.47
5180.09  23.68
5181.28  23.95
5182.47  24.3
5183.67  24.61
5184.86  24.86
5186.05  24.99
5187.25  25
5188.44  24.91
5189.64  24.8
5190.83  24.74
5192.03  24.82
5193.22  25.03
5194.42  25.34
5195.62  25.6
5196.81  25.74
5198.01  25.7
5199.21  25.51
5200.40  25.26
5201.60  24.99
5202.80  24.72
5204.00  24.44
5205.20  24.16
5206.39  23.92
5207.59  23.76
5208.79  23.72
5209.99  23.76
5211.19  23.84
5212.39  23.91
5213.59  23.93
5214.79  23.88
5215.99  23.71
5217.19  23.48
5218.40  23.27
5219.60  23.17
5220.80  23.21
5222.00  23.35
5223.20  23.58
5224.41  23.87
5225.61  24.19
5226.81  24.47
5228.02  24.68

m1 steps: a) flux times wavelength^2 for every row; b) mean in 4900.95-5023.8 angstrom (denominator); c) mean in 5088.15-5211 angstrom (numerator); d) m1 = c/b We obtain 1.05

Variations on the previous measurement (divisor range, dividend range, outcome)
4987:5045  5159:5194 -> 1.04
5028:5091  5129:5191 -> 0.94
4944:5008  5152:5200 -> 1.05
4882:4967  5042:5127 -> 1.07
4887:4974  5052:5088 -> 1.09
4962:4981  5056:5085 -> 1.10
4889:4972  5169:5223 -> 1.05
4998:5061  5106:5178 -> 1.00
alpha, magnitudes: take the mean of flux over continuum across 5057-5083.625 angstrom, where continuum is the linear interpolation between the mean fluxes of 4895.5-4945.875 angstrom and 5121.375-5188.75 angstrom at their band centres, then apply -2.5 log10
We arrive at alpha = -0.09 mag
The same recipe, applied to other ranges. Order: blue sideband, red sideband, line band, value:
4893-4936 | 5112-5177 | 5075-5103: -0.10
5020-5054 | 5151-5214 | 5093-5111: -0.02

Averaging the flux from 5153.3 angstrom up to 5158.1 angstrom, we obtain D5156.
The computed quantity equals 23.1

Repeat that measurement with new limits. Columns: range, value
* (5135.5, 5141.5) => 23.9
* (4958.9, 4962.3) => 25.7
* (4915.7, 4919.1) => 24.8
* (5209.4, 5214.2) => 23.9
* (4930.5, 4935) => 26.2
